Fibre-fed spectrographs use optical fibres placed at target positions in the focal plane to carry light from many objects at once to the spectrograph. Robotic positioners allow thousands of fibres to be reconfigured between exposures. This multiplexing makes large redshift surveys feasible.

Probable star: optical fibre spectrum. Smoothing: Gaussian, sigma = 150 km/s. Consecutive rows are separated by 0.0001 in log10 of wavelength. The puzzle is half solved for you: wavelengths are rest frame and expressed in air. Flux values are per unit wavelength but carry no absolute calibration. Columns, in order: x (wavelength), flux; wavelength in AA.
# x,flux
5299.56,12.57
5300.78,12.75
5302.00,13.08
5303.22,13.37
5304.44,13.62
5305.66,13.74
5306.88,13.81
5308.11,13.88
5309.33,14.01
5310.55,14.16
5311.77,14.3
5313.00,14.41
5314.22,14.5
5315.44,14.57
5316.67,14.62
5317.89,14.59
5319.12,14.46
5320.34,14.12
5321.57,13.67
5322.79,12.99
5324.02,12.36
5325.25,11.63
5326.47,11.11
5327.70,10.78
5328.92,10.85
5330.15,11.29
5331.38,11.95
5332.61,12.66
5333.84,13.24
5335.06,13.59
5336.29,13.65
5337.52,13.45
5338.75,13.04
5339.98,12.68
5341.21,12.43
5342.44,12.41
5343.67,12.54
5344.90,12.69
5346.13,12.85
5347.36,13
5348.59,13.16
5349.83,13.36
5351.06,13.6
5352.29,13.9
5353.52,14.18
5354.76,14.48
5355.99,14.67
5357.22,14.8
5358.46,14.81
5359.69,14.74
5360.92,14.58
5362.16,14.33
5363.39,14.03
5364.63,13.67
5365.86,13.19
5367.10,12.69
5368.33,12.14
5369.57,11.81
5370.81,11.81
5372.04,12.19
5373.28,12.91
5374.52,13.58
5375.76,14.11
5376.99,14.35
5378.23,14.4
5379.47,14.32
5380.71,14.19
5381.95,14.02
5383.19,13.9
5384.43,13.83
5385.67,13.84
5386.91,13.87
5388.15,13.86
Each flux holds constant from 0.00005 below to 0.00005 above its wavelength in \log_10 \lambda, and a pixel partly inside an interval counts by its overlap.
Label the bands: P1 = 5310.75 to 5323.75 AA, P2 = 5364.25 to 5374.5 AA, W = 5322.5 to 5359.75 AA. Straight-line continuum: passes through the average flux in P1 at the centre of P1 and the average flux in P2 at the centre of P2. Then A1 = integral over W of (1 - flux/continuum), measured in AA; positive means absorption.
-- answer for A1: 1.2 AA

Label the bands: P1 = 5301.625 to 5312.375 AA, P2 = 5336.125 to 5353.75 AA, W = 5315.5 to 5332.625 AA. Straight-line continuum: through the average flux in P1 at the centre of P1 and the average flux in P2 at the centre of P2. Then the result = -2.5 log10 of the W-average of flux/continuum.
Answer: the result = 0.07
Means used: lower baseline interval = 13.8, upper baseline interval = 13.1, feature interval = 12.7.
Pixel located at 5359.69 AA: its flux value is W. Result 14.74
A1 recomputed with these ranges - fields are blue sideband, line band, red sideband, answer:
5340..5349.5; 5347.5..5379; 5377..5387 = -0.6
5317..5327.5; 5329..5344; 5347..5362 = 0.9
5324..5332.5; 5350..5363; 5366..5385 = -1.9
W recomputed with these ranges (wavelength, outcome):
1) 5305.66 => 13.74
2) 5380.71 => 14.19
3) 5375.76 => 14.11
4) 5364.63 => 13.67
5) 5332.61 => 12.66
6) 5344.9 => 12.69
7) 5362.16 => 14.33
